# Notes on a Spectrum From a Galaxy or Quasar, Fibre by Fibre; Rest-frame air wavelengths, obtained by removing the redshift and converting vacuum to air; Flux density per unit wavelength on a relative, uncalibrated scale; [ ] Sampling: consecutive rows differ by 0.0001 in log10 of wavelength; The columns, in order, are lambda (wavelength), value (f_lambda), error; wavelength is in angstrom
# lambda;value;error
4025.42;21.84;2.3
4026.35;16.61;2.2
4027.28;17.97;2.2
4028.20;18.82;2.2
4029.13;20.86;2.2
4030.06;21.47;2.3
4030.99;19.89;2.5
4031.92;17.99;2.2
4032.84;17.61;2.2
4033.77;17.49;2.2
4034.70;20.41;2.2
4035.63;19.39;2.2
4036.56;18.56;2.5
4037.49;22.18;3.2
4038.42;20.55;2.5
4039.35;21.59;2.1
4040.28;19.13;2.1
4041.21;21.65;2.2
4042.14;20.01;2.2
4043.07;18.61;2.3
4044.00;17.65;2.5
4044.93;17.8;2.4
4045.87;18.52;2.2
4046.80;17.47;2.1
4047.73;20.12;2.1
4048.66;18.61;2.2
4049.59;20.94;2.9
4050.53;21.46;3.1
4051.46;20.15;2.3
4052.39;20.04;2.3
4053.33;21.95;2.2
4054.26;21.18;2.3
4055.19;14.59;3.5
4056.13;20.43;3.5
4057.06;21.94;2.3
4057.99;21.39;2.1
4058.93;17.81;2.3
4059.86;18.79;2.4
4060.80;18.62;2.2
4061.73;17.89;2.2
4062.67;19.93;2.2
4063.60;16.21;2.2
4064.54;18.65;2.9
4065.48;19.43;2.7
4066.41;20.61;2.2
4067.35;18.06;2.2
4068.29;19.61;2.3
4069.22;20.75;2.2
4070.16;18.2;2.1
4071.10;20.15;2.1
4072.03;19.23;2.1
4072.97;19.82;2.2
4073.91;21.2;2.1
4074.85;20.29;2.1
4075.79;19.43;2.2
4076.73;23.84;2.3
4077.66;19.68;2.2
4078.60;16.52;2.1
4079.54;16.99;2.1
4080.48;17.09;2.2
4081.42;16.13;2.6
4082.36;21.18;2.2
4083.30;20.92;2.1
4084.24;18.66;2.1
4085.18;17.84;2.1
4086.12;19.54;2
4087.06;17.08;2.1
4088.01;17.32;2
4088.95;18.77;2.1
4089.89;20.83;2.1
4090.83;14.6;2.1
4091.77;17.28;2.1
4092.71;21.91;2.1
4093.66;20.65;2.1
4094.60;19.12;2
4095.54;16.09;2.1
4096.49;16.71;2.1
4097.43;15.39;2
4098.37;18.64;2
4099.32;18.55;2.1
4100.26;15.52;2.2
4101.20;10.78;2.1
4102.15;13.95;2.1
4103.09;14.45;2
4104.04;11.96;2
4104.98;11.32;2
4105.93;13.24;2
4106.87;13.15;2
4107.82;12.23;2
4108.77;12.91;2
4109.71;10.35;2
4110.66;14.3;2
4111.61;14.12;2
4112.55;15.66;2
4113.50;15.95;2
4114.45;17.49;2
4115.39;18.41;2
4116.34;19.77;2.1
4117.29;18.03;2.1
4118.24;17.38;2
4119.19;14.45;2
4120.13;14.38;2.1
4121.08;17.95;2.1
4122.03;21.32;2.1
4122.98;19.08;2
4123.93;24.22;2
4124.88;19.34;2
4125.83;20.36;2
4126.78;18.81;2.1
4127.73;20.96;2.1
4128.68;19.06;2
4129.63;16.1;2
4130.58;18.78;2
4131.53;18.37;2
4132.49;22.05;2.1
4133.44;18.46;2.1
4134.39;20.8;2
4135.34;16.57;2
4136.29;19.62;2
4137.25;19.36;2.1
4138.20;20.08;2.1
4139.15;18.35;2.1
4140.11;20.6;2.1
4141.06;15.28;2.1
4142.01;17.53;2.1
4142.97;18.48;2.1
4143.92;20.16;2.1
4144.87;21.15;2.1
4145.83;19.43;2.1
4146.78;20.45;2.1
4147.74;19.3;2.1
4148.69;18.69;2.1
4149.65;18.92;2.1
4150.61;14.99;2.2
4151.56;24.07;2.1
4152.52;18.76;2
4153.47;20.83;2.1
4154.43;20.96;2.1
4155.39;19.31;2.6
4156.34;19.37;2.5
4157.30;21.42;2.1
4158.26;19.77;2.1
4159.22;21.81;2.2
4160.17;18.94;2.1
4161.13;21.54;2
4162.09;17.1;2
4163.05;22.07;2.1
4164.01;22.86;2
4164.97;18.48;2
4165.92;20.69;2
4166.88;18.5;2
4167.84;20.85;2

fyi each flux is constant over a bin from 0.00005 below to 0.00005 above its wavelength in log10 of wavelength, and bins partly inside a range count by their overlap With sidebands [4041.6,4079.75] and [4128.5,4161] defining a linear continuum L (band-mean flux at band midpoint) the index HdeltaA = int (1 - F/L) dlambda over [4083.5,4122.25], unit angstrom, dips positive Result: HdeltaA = 6.2 angstrom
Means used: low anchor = 19.4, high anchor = 19.4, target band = 16.3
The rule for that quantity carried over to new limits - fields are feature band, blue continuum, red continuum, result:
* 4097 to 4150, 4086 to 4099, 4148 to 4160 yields 4.66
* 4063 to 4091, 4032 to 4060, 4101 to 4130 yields -1.41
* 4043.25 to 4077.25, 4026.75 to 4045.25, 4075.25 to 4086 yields -0.55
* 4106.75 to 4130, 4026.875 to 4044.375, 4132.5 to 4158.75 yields 2.81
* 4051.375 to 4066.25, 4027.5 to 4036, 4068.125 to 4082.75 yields 0.02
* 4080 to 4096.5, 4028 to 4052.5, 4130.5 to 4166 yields 0.95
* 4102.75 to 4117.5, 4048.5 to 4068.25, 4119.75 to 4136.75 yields 3.66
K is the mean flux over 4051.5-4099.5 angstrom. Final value 19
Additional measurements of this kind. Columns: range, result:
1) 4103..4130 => 16.5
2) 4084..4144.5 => 17.4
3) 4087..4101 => 17.8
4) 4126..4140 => 19.2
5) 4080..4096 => 18.5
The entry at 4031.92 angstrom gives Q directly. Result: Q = 17.99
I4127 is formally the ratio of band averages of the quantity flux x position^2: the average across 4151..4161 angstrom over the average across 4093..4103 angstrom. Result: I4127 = 1.3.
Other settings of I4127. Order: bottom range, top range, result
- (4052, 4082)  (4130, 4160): 1.05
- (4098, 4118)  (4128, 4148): 1.31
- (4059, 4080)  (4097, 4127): 0.85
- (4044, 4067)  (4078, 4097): 0.96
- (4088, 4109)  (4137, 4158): 1.25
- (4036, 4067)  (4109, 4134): 0.95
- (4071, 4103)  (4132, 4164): 1.11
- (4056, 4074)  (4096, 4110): 0.74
